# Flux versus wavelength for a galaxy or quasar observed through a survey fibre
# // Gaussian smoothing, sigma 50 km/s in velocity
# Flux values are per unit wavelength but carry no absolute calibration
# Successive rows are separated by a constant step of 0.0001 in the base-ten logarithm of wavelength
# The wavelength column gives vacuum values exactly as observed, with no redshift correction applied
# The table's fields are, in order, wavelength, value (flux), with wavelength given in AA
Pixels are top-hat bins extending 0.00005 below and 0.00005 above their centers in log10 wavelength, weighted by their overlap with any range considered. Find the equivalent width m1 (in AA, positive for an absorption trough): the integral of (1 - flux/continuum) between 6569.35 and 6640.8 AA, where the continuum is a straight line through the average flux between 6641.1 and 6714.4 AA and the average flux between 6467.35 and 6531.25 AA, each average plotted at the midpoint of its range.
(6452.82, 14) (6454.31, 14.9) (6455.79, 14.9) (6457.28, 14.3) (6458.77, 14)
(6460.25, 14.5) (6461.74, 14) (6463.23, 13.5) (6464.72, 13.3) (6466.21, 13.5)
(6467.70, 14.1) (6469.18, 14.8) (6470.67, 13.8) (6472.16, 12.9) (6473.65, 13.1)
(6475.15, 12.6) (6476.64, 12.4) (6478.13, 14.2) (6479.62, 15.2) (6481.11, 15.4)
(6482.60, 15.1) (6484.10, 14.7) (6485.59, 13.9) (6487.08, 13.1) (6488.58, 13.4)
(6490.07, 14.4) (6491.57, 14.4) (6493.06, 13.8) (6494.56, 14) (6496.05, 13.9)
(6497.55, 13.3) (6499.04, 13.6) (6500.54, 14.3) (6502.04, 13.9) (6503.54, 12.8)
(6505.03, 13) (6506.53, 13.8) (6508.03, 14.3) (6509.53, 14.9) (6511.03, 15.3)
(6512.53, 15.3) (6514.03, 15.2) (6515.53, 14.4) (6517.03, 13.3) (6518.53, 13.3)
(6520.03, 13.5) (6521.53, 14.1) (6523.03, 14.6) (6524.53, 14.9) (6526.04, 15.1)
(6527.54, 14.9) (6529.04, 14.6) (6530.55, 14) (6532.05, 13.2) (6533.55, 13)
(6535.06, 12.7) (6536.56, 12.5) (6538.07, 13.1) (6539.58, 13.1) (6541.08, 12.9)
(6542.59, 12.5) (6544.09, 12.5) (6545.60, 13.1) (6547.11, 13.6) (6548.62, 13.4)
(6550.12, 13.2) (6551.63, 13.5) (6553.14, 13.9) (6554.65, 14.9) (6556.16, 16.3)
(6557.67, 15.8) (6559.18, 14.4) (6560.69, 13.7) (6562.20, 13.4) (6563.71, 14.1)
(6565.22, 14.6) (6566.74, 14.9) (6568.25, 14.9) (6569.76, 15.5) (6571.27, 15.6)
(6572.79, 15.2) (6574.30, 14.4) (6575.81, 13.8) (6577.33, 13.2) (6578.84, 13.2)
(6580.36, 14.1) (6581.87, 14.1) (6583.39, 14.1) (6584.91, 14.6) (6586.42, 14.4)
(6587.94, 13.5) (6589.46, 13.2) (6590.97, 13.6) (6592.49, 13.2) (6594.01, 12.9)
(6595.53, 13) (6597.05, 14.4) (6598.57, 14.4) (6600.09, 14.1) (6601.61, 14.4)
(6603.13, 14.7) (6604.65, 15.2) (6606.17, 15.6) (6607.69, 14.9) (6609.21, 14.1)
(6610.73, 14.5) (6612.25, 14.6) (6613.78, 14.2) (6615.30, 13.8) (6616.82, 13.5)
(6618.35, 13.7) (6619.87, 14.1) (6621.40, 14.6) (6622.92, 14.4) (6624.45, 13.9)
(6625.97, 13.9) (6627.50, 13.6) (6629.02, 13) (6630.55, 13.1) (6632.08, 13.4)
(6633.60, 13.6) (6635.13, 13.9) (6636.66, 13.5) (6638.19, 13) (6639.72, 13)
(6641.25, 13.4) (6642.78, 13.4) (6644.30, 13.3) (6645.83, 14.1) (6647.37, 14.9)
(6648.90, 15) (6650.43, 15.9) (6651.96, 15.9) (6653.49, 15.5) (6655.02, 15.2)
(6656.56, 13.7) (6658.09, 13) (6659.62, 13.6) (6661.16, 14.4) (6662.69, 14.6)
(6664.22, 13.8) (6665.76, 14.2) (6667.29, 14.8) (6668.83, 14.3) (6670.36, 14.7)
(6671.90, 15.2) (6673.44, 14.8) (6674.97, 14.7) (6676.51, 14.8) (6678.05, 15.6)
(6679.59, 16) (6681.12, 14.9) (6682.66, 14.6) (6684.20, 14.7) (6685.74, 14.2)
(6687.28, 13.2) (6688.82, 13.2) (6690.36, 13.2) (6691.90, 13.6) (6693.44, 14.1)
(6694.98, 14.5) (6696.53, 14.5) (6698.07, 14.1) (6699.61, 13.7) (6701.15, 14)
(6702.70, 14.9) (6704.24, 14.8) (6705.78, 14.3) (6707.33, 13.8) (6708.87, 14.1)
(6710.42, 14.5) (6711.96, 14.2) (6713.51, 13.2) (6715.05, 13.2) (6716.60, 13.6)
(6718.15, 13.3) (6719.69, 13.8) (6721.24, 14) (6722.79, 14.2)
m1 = 1.2 AA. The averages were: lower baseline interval 14.1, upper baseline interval 14.4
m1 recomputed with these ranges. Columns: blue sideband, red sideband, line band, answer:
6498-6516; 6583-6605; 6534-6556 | 1.3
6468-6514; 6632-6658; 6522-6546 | 0.8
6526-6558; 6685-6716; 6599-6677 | -2.1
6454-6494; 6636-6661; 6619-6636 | 0.4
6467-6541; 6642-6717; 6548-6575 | -0.9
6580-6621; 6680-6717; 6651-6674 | -0.7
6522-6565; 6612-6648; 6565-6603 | -1.0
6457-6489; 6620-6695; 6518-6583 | 0.2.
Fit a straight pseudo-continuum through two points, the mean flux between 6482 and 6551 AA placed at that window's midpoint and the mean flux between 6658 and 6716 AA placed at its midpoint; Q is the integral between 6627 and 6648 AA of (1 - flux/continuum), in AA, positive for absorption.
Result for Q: 0.9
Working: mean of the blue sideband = 13.8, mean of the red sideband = 14.3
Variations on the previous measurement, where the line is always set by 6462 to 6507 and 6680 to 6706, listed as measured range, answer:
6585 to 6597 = 0.40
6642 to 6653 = -0.44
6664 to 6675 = -0.36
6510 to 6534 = -0.77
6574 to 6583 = 0.12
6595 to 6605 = -0.21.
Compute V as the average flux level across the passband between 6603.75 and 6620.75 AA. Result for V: 14.4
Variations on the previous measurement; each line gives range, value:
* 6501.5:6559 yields 13.9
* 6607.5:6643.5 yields 13.8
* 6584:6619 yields 14.1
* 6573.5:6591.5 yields 13.9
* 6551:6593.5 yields 14.3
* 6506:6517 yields 14.7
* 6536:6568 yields 13.8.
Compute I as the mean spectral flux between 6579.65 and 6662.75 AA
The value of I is 14.1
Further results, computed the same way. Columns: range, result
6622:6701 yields 14.2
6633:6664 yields 14.1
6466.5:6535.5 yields 14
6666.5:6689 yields 14.7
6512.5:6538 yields 14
